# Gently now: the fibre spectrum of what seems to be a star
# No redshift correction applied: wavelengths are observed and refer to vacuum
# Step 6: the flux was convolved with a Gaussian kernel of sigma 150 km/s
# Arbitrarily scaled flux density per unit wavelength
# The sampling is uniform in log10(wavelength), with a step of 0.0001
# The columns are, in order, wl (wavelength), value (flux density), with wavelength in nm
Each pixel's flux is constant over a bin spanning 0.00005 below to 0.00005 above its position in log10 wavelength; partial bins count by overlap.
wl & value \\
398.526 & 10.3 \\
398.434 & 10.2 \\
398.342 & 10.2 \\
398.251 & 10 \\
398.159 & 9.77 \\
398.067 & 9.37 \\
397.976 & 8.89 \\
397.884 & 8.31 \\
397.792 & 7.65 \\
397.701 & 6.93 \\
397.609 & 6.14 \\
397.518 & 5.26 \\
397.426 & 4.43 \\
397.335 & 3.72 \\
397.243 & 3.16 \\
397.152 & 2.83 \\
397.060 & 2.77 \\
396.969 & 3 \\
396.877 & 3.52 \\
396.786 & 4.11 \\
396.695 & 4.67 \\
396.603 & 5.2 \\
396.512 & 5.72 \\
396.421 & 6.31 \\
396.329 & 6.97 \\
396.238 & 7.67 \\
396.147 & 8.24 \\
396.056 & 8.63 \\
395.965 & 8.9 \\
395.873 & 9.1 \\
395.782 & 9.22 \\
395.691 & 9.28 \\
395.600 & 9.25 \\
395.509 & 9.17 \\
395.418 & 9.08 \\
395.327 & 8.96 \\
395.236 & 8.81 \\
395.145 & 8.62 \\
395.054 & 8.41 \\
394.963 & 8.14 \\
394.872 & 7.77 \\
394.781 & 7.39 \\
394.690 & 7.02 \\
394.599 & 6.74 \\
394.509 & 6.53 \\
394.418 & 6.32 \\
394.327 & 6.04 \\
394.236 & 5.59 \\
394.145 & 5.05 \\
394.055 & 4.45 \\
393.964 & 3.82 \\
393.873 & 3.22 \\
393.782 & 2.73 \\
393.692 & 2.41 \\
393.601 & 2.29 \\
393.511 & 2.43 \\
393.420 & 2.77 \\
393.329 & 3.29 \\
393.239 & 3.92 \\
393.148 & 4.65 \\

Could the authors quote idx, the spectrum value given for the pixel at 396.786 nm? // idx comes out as 4.11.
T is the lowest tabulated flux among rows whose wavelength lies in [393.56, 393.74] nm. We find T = 2.29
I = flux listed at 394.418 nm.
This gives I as 6.32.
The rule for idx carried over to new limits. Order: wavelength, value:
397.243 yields 3.16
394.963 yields 8.14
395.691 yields 9.28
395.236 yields 8.81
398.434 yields 10.2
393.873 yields 3.22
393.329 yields 3.29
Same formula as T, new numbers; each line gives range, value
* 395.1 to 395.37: 8.62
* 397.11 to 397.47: 2.83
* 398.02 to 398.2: 9.37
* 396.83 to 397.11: 2.77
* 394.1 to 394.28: 5.05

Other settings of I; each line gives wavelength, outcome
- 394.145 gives 5.05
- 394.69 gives 7.02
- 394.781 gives 7.39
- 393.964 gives 3.82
